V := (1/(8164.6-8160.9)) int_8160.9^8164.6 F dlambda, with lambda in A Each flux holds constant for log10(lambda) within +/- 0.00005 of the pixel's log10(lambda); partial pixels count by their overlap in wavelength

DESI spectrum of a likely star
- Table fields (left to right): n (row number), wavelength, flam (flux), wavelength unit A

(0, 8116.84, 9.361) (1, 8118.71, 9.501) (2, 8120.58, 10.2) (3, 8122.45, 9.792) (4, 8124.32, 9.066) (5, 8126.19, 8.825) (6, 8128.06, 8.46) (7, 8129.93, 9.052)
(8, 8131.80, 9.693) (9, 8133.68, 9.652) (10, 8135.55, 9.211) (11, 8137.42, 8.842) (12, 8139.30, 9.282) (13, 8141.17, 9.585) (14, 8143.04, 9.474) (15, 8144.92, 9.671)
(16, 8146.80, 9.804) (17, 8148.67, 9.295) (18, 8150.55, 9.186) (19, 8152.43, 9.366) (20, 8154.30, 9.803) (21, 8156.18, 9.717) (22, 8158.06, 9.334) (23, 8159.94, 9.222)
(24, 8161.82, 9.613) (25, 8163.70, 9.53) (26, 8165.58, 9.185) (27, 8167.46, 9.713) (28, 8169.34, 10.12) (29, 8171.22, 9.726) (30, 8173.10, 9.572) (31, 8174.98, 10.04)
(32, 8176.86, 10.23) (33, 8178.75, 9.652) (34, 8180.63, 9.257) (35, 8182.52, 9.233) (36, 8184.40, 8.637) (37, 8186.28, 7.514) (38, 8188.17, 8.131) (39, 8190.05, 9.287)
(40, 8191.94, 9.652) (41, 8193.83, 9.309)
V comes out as 9.57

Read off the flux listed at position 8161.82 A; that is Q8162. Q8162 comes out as 9.613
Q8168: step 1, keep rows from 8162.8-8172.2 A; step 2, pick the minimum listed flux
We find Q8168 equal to 9.185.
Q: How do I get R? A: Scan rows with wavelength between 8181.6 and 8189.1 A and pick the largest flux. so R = 9.233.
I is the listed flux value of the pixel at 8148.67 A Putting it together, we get 9.295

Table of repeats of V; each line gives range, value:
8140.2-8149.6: 9.57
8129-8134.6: 9.46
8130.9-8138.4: 9.34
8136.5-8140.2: 9.05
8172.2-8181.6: 9.74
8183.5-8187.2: 8.08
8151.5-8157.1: 9.64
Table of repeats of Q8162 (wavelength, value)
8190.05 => 9.287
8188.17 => 8.131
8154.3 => 9.803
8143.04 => 9.474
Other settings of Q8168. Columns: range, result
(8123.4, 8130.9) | 8.46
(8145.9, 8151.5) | 9.186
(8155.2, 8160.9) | 9.222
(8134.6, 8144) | 8.842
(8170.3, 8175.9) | 9.572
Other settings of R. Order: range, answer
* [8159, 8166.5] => 9.613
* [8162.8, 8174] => 10.12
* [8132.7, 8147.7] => 9.804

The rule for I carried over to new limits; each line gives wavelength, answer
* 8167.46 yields 9.713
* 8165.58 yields 9.185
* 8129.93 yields 9.052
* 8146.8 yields 9.804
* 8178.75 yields 9.652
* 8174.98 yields 10.04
